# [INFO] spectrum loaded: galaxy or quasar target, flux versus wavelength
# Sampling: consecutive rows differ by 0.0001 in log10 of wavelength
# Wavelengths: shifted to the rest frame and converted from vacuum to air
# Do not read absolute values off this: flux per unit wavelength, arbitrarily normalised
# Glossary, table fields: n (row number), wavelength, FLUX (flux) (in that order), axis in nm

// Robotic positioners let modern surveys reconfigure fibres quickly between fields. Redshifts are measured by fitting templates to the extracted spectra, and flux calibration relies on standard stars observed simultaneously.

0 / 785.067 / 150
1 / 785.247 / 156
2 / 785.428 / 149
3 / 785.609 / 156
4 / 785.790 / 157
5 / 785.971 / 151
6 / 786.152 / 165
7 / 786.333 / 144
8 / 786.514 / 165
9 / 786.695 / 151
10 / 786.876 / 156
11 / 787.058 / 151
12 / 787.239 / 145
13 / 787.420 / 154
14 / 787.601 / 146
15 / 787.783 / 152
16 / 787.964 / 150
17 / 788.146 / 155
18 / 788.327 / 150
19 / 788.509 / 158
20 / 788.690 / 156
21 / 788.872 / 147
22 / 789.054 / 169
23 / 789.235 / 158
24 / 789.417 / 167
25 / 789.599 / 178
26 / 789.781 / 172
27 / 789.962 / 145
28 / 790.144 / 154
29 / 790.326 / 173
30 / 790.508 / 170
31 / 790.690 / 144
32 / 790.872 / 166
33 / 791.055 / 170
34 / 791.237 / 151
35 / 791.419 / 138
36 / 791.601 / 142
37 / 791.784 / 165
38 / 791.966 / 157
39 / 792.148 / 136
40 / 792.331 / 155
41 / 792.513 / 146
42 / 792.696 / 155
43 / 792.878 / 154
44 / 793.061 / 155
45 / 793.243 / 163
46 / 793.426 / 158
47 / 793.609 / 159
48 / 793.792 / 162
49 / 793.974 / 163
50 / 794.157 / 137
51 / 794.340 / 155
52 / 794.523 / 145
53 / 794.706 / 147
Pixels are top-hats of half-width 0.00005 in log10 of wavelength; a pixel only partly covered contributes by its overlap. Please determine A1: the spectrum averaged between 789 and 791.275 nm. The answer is 163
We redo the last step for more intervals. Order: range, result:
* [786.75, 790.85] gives 157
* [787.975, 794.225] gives 157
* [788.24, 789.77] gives 161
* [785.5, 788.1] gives 153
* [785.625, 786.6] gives 156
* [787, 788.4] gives 150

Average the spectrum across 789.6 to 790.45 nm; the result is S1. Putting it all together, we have 163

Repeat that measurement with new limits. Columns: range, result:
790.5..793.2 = 153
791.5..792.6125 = 150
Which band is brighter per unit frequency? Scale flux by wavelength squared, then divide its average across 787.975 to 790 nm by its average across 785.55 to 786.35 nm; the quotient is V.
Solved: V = 1.03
